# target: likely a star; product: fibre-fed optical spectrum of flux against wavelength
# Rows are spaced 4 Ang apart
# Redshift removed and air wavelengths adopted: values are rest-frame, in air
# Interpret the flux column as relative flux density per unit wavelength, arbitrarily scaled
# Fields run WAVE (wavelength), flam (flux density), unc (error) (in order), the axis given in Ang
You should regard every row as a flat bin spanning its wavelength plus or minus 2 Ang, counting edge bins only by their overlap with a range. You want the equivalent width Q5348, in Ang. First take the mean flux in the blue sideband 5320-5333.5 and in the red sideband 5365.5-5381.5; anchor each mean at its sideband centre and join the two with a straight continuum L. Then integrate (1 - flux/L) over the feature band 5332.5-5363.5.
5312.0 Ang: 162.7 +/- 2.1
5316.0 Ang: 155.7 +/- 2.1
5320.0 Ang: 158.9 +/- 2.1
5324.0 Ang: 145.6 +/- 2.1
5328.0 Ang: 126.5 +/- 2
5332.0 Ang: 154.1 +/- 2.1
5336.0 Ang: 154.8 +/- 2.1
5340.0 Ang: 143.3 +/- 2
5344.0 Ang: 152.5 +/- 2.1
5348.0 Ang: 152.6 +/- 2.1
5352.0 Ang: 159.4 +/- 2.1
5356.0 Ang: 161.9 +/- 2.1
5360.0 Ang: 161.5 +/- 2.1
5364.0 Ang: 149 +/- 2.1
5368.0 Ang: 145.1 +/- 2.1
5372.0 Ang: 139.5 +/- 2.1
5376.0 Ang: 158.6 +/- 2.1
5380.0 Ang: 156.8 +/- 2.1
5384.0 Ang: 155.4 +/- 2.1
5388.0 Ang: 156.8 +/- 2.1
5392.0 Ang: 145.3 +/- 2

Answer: -1.7 Ang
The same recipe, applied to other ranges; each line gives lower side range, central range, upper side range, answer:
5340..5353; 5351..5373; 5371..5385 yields 0.0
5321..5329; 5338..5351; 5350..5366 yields 0.0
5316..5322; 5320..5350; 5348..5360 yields 2.0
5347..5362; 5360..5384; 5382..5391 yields 0.9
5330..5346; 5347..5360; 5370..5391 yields -0.6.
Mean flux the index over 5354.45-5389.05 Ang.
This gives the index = 154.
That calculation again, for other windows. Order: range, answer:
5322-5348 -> 147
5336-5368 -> 154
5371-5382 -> 153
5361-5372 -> 147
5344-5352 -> 154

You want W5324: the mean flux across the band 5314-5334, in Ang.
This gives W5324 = 148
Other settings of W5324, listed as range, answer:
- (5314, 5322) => 157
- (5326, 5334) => 140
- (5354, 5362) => 162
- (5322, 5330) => 136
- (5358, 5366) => 155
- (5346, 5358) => 158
